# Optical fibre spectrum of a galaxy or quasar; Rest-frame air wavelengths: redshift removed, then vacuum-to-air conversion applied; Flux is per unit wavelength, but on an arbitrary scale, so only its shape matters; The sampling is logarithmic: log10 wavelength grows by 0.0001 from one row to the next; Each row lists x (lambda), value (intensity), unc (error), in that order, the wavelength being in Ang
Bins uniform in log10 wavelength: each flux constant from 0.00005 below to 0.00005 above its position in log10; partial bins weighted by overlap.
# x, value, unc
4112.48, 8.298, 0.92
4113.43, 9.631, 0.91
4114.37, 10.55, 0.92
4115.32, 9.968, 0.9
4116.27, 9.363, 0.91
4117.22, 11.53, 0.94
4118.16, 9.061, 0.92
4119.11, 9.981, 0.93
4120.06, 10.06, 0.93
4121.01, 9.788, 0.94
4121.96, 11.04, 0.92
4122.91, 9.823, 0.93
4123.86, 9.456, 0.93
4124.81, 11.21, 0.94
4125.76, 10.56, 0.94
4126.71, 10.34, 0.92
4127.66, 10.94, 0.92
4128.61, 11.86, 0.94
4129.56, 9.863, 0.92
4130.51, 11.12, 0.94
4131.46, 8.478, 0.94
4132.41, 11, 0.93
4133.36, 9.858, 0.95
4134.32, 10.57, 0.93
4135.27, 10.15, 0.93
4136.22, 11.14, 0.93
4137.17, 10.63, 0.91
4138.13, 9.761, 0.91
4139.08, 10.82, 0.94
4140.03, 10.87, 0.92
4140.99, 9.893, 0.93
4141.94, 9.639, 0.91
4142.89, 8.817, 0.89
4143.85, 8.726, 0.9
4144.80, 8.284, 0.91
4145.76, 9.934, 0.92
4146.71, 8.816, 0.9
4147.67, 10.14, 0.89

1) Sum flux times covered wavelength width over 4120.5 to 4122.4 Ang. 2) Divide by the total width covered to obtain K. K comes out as 10.4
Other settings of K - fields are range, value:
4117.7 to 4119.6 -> 9.51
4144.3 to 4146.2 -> 9.08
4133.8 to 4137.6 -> 10.6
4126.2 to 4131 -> 10.8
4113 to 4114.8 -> 10.1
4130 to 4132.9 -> 10.2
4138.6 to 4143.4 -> 10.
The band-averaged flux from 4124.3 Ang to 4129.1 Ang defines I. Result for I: 11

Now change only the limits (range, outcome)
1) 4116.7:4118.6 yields 10.3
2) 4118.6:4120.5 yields 9.99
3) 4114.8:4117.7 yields 10.3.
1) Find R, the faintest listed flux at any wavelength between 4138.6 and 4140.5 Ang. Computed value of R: 10.82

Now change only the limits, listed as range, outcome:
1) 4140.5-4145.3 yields 8.284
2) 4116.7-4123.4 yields 9.061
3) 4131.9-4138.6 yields 9.761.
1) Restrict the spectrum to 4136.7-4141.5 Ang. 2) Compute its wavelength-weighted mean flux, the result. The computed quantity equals 10.4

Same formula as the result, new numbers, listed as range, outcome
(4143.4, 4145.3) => 8.51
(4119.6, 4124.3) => 10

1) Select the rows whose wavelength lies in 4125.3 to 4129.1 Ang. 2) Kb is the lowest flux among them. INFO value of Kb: 10.34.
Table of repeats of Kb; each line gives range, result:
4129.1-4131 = 9.863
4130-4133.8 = 8.478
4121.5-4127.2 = 9.456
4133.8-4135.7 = 10.15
